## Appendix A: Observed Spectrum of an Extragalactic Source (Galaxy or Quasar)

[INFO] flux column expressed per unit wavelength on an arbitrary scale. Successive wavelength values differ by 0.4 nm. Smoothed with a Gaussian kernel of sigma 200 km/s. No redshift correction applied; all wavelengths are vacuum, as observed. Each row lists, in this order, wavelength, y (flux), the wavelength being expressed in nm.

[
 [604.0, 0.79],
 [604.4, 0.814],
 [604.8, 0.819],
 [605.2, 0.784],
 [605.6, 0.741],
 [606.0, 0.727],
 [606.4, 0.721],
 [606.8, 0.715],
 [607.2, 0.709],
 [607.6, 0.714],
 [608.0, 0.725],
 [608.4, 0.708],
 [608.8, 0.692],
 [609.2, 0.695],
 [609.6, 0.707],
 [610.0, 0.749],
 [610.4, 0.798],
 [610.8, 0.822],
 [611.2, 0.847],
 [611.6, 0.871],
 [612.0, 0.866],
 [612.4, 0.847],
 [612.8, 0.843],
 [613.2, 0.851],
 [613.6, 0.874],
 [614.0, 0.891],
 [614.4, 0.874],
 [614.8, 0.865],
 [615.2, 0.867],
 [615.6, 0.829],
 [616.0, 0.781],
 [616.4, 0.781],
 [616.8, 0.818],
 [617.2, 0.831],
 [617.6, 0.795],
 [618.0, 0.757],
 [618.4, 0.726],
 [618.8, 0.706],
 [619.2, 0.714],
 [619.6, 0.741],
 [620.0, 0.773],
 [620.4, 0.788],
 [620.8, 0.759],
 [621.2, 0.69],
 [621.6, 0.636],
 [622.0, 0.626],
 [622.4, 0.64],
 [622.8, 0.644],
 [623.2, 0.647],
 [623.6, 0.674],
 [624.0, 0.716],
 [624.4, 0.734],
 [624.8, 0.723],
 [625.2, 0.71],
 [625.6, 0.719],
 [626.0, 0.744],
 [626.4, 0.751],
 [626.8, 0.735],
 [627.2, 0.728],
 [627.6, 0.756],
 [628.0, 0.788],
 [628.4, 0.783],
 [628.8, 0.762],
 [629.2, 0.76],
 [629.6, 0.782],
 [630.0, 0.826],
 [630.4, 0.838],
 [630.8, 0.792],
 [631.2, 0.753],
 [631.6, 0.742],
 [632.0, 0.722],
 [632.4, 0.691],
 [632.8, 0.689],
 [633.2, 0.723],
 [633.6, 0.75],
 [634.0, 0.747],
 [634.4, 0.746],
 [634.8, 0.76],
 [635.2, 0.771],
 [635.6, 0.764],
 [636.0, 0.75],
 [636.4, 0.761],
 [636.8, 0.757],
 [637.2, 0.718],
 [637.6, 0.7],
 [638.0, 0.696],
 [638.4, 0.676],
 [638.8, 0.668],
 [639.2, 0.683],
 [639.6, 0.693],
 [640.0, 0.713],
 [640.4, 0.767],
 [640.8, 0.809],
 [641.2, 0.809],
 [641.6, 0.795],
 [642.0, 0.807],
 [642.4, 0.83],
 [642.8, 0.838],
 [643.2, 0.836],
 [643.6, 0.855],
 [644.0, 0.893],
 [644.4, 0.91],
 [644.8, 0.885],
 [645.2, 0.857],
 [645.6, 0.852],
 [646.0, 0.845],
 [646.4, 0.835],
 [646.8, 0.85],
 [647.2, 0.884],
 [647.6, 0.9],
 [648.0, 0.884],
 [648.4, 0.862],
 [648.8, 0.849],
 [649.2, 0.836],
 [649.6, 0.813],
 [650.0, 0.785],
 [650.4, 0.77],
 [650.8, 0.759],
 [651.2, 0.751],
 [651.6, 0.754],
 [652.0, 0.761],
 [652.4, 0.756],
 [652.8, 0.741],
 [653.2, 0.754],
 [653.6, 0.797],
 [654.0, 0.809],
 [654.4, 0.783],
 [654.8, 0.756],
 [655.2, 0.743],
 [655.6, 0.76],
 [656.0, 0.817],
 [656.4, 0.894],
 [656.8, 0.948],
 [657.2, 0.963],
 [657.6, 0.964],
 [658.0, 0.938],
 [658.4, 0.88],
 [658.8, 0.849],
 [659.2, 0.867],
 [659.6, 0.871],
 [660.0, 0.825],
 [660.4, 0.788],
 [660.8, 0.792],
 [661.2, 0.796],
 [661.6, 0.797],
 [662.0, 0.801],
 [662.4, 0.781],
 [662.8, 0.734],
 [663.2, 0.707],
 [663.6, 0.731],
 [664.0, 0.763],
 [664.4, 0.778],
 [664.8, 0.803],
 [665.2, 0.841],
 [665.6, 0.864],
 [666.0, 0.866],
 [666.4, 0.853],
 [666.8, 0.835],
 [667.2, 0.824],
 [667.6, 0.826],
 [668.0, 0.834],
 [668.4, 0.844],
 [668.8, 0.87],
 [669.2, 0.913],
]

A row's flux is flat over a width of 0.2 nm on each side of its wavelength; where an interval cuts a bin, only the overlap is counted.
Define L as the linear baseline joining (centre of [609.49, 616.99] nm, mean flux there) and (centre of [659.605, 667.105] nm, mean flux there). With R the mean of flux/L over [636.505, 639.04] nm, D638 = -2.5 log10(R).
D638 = 0.16 mag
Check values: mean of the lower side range 0.832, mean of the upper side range 0.8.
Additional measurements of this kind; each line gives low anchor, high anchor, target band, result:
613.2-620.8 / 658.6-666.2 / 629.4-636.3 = 0.06 mag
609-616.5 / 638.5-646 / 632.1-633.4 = 0.16 mag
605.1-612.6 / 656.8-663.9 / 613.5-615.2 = -0.14 mag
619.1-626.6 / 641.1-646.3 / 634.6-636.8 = 0.05 mag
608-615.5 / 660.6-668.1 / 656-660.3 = -0.12 mag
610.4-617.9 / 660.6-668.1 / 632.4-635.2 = 0.12 mag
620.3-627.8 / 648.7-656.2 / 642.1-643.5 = -0.11 mag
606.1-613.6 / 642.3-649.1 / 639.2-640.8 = 0.16 mag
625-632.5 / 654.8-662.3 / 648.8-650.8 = 0.02 mag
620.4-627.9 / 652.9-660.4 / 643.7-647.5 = -0.09 mag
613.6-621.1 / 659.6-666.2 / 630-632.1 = 0.02 mag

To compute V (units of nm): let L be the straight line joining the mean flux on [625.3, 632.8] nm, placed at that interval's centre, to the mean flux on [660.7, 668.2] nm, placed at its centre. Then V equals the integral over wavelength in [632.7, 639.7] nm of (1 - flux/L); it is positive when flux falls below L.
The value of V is 0.36 nm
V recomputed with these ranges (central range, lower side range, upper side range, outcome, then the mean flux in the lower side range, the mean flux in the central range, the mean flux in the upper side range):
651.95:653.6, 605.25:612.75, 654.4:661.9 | 0.15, 0.761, 0.758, 0.845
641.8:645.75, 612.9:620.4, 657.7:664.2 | -0.24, 0.804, 0.856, 0.81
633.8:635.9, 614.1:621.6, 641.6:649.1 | 0.18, 0.781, 0.757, 0.858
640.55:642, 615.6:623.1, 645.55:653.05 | -0.02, 0.735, 0.803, 0.814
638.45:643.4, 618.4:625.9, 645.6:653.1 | 0.08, 0.703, 0.768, 0.813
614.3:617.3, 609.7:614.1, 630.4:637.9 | -0.03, 0.838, 0.829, 0.743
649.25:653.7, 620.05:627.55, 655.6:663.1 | 0.25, 0.706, 0.769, 0.846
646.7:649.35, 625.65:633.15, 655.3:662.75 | -0.17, 0.756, 0.868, 0.848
